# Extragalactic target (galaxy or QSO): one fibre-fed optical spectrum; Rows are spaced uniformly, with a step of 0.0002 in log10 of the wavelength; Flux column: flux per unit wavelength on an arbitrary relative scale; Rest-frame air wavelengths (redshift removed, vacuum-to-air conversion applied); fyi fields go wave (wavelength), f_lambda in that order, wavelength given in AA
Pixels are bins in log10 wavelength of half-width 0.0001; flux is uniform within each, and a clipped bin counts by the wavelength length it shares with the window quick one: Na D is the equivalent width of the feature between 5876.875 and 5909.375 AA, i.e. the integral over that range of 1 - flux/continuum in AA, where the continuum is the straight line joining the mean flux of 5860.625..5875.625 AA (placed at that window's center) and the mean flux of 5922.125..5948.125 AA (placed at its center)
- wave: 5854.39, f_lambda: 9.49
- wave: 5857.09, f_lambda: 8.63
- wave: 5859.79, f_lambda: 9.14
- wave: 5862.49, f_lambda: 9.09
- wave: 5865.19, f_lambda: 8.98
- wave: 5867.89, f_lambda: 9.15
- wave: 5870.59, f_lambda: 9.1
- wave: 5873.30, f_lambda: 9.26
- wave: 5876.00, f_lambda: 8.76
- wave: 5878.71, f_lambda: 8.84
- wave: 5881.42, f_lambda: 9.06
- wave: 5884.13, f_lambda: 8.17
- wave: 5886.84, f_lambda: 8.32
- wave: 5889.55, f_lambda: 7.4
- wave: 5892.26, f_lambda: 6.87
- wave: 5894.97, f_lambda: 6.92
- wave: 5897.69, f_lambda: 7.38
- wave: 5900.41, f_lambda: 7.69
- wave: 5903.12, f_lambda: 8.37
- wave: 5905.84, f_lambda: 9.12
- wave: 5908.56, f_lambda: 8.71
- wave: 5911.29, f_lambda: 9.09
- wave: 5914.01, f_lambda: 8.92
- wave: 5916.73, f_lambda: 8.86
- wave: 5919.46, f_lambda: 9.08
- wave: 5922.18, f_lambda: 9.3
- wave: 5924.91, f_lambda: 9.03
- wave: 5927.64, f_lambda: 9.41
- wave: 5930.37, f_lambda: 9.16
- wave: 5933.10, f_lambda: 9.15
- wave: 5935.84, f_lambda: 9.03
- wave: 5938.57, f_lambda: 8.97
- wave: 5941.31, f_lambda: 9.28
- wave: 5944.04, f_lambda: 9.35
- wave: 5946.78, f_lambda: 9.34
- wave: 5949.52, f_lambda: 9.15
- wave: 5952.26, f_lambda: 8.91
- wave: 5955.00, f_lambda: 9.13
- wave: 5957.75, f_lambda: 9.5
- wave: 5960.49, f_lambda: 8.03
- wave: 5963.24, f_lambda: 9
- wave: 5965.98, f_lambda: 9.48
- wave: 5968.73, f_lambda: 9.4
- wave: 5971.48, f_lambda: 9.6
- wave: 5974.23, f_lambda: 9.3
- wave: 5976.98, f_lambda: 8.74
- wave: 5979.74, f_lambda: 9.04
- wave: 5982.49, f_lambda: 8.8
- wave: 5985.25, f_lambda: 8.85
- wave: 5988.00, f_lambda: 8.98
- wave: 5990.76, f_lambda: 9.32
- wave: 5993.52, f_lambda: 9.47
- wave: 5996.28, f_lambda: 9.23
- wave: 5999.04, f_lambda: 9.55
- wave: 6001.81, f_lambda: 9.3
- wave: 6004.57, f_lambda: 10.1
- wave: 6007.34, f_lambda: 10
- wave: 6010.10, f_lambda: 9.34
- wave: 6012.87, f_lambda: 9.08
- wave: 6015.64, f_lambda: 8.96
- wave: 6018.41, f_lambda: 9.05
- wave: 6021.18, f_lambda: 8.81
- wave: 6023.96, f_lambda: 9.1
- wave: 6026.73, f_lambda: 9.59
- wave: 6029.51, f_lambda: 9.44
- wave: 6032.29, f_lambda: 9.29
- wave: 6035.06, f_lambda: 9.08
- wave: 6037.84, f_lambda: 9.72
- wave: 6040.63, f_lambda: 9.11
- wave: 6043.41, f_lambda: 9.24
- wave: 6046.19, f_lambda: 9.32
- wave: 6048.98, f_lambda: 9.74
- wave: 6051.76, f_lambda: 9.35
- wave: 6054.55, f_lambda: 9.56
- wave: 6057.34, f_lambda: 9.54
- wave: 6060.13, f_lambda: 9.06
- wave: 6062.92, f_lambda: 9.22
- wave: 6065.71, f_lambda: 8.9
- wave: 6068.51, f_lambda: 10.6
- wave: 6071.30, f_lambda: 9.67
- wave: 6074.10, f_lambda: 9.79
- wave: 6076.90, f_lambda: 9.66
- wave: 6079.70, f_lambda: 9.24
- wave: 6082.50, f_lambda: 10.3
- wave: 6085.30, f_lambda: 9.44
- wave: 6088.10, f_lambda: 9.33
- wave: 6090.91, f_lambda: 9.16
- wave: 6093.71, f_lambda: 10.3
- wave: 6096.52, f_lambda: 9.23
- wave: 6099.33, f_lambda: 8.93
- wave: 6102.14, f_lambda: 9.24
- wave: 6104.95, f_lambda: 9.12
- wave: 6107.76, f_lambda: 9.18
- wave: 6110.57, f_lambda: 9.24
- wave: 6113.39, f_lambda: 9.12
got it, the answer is 3.8 AA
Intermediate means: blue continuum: 9.1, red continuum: 9.2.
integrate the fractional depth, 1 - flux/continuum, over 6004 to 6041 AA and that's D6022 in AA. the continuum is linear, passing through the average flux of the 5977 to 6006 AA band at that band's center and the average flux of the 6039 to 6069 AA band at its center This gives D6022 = 0.0 AA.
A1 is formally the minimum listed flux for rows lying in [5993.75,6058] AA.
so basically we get 8.81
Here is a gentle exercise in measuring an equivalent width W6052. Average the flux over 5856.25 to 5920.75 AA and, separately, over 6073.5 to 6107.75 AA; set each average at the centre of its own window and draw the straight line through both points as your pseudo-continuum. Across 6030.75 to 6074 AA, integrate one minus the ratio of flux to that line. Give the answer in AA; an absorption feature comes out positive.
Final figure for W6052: -0.7 AA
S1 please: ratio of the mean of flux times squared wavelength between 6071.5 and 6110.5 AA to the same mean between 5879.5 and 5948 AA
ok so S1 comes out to 1.16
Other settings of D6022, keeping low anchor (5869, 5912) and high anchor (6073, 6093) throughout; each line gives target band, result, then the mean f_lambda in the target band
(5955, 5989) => -0.83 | 9.06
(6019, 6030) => -0.01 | 9.2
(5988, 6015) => -1.21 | 9.45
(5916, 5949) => -2.24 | 9.17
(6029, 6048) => -0.06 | 9.32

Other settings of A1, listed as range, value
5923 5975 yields 8.03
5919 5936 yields 9.03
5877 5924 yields 6.87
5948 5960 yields 8.91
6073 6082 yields 9.24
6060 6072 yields 8.9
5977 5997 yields 8.8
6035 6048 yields 9.08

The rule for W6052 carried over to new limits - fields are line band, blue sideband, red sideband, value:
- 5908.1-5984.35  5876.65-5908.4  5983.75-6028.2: -4.1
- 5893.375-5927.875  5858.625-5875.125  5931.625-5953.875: 2.1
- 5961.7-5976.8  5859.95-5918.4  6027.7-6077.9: -0.5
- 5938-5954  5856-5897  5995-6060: -0.5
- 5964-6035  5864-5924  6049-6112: -1.7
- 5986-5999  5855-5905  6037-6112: -0.4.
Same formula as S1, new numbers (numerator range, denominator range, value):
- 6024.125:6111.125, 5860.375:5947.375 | 1.14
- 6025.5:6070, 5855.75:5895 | 1.17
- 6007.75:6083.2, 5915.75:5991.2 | 1.06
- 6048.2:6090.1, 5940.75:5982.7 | 1.08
